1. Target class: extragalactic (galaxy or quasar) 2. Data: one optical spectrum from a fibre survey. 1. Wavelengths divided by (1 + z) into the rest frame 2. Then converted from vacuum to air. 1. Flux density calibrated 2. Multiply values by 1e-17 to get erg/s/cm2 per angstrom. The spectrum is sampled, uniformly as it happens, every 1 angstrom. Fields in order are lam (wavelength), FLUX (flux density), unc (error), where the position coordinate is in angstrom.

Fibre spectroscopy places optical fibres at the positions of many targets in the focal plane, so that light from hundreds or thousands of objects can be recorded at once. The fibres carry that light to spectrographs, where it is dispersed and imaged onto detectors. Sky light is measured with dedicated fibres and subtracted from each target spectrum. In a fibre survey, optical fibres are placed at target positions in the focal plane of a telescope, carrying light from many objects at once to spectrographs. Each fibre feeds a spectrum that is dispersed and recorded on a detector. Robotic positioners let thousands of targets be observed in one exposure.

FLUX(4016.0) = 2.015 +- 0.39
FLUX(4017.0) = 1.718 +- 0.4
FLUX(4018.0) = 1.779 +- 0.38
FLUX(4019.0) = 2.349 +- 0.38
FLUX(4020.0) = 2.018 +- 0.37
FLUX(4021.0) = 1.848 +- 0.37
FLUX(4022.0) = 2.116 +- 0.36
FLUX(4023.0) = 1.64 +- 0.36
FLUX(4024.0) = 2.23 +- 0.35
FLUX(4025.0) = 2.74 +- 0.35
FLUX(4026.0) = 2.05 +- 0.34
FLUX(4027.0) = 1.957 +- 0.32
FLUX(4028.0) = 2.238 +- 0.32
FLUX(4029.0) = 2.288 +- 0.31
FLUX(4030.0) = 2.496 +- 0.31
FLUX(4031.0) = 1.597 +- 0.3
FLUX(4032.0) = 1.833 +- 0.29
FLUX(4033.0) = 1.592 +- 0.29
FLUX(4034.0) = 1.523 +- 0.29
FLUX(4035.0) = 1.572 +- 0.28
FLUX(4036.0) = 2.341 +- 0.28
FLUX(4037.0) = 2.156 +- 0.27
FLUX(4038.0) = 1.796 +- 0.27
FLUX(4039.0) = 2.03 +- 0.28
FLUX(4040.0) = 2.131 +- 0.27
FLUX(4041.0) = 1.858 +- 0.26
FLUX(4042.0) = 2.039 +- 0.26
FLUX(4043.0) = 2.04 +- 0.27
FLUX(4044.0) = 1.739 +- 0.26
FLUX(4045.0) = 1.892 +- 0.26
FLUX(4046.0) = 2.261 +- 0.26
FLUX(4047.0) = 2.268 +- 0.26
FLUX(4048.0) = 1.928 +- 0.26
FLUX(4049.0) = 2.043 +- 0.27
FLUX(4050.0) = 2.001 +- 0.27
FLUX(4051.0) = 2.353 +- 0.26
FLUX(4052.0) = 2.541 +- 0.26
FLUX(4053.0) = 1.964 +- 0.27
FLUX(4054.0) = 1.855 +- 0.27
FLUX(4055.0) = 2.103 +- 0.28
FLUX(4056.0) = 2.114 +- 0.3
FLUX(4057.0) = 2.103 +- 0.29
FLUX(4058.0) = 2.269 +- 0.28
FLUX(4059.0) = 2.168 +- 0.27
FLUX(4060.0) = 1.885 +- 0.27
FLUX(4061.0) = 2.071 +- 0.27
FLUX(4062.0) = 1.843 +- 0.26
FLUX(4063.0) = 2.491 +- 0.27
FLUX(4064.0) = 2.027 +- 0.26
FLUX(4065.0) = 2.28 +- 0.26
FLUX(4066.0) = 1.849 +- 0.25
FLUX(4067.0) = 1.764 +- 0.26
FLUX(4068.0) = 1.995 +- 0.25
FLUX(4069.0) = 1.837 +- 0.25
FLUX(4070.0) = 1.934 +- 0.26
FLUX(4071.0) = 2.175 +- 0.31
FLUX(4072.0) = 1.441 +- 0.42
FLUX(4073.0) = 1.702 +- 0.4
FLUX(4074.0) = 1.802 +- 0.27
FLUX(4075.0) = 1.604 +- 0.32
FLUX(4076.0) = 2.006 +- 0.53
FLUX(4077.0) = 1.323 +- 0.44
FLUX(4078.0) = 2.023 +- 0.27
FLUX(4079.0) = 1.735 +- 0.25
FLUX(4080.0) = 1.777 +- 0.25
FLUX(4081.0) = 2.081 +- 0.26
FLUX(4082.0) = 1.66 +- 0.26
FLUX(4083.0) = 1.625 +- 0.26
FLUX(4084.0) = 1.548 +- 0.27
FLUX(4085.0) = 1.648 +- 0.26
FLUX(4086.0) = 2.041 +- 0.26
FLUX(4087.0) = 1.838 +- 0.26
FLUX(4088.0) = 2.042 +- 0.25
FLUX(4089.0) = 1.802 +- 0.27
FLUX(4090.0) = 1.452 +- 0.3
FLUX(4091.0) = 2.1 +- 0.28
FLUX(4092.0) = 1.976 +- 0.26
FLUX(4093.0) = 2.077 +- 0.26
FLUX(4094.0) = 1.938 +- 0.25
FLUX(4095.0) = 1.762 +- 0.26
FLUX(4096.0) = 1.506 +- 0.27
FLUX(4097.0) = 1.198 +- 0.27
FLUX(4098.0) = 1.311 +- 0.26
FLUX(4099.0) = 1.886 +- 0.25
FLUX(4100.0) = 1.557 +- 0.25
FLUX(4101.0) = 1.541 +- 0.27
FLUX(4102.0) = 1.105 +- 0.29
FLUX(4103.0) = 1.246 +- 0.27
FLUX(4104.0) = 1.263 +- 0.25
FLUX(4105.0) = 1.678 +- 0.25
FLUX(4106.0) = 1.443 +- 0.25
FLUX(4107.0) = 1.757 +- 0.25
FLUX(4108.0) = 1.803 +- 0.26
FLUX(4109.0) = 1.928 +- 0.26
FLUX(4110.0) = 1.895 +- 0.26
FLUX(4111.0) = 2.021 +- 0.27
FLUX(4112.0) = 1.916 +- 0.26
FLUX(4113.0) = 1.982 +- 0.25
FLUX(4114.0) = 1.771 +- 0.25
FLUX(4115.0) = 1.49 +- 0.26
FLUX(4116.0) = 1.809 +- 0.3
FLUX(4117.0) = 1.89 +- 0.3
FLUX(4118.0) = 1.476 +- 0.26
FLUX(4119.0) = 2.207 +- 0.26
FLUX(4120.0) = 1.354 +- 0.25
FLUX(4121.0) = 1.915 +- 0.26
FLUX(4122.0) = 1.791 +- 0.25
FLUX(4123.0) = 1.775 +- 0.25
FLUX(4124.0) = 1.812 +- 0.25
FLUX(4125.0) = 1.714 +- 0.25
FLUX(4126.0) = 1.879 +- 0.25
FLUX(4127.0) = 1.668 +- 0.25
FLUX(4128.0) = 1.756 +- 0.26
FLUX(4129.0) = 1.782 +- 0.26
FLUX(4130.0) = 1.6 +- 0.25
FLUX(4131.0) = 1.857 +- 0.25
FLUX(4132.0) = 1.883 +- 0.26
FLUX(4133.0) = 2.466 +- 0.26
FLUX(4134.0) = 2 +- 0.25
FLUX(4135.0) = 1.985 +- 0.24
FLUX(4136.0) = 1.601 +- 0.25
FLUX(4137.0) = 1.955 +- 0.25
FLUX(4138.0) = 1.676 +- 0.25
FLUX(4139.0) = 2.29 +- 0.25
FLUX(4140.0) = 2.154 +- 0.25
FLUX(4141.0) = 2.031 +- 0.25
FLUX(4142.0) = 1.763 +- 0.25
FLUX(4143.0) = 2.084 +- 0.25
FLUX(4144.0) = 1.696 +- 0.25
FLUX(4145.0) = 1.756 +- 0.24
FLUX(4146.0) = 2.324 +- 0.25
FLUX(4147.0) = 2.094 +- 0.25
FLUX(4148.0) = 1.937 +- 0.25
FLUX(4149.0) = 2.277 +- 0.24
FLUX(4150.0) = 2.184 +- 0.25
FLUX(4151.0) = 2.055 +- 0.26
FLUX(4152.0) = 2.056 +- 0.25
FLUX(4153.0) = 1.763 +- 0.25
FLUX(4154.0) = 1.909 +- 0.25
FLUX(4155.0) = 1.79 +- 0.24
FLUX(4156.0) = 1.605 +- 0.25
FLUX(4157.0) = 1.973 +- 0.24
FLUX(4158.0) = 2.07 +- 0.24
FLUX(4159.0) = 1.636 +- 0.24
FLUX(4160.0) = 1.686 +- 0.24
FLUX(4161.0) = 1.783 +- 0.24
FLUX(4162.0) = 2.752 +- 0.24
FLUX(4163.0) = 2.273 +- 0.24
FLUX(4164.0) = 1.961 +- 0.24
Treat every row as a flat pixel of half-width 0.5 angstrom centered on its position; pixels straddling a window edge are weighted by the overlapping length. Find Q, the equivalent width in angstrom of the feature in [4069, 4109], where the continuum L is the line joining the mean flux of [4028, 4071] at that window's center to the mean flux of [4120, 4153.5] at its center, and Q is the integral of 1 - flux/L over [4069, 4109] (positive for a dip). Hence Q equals 5.5 angstrom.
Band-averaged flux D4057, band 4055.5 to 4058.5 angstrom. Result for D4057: 2.16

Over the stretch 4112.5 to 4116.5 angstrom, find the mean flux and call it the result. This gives 1.76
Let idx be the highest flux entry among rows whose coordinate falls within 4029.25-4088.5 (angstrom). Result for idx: 2.541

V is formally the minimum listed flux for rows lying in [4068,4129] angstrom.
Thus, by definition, 1.105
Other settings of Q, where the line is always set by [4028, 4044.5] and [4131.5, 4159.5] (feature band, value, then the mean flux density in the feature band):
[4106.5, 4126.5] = 1.54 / 1.81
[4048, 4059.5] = -1.05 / 2.13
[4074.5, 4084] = 1.00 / 1.75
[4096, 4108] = 2.99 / 1.47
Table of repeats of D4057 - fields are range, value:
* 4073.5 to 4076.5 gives 1.8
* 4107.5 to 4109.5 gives 1.87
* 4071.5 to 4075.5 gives 1.64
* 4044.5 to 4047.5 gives 2.14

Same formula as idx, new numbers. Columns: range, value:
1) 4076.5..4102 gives 2.1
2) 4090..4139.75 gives 2.466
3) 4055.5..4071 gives 2.491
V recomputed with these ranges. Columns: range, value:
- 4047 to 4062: 1.843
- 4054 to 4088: 1.323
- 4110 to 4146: 1.354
